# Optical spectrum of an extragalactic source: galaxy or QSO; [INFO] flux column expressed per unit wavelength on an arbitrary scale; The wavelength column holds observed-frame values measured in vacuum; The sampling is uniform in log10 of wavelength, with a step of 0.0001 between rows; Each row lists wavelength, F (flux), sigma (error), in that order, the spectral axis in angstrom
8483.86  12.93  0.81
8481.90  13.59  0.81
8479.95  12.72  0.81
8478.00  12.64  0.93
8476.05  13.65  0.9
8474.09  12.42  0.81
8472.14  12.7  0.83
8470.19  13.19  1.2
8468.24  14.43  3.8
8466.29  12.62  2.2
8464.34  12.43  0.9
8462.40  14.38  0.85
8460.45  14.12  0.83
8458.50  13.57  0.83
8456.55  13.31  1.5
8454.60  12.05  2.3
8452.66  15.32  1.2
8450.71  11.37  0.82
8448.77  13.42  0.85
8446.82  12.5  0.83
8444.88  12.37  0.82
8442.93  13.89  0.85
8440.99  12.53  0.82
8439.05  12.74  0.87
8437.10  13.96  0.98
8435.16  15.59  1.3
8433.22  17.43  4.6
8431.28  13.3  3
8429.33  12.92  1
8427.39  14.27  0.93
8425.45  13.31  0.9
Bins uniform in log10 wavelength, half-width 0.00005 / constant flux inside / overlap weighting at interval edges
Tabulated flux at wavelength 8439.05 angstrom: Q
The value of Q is 12.74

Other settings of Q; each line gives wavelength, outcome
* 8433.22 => 17.43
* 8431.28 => 13.3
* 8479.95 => 12.72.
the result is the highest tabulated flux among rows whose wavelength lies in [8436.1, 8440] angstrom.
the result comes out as 13.96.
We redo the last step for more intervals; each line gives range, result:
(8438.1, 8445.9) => 13.89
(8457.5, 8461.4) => 14.12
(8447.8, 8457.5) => 15.32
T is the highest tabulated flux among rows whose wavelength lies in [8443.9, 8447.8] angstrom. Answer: 12.5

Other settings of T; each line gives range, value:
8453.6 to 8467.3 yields 14.38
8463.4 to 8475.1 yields 14.43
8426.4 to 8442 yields 17.43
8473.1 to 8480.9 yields 13.65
